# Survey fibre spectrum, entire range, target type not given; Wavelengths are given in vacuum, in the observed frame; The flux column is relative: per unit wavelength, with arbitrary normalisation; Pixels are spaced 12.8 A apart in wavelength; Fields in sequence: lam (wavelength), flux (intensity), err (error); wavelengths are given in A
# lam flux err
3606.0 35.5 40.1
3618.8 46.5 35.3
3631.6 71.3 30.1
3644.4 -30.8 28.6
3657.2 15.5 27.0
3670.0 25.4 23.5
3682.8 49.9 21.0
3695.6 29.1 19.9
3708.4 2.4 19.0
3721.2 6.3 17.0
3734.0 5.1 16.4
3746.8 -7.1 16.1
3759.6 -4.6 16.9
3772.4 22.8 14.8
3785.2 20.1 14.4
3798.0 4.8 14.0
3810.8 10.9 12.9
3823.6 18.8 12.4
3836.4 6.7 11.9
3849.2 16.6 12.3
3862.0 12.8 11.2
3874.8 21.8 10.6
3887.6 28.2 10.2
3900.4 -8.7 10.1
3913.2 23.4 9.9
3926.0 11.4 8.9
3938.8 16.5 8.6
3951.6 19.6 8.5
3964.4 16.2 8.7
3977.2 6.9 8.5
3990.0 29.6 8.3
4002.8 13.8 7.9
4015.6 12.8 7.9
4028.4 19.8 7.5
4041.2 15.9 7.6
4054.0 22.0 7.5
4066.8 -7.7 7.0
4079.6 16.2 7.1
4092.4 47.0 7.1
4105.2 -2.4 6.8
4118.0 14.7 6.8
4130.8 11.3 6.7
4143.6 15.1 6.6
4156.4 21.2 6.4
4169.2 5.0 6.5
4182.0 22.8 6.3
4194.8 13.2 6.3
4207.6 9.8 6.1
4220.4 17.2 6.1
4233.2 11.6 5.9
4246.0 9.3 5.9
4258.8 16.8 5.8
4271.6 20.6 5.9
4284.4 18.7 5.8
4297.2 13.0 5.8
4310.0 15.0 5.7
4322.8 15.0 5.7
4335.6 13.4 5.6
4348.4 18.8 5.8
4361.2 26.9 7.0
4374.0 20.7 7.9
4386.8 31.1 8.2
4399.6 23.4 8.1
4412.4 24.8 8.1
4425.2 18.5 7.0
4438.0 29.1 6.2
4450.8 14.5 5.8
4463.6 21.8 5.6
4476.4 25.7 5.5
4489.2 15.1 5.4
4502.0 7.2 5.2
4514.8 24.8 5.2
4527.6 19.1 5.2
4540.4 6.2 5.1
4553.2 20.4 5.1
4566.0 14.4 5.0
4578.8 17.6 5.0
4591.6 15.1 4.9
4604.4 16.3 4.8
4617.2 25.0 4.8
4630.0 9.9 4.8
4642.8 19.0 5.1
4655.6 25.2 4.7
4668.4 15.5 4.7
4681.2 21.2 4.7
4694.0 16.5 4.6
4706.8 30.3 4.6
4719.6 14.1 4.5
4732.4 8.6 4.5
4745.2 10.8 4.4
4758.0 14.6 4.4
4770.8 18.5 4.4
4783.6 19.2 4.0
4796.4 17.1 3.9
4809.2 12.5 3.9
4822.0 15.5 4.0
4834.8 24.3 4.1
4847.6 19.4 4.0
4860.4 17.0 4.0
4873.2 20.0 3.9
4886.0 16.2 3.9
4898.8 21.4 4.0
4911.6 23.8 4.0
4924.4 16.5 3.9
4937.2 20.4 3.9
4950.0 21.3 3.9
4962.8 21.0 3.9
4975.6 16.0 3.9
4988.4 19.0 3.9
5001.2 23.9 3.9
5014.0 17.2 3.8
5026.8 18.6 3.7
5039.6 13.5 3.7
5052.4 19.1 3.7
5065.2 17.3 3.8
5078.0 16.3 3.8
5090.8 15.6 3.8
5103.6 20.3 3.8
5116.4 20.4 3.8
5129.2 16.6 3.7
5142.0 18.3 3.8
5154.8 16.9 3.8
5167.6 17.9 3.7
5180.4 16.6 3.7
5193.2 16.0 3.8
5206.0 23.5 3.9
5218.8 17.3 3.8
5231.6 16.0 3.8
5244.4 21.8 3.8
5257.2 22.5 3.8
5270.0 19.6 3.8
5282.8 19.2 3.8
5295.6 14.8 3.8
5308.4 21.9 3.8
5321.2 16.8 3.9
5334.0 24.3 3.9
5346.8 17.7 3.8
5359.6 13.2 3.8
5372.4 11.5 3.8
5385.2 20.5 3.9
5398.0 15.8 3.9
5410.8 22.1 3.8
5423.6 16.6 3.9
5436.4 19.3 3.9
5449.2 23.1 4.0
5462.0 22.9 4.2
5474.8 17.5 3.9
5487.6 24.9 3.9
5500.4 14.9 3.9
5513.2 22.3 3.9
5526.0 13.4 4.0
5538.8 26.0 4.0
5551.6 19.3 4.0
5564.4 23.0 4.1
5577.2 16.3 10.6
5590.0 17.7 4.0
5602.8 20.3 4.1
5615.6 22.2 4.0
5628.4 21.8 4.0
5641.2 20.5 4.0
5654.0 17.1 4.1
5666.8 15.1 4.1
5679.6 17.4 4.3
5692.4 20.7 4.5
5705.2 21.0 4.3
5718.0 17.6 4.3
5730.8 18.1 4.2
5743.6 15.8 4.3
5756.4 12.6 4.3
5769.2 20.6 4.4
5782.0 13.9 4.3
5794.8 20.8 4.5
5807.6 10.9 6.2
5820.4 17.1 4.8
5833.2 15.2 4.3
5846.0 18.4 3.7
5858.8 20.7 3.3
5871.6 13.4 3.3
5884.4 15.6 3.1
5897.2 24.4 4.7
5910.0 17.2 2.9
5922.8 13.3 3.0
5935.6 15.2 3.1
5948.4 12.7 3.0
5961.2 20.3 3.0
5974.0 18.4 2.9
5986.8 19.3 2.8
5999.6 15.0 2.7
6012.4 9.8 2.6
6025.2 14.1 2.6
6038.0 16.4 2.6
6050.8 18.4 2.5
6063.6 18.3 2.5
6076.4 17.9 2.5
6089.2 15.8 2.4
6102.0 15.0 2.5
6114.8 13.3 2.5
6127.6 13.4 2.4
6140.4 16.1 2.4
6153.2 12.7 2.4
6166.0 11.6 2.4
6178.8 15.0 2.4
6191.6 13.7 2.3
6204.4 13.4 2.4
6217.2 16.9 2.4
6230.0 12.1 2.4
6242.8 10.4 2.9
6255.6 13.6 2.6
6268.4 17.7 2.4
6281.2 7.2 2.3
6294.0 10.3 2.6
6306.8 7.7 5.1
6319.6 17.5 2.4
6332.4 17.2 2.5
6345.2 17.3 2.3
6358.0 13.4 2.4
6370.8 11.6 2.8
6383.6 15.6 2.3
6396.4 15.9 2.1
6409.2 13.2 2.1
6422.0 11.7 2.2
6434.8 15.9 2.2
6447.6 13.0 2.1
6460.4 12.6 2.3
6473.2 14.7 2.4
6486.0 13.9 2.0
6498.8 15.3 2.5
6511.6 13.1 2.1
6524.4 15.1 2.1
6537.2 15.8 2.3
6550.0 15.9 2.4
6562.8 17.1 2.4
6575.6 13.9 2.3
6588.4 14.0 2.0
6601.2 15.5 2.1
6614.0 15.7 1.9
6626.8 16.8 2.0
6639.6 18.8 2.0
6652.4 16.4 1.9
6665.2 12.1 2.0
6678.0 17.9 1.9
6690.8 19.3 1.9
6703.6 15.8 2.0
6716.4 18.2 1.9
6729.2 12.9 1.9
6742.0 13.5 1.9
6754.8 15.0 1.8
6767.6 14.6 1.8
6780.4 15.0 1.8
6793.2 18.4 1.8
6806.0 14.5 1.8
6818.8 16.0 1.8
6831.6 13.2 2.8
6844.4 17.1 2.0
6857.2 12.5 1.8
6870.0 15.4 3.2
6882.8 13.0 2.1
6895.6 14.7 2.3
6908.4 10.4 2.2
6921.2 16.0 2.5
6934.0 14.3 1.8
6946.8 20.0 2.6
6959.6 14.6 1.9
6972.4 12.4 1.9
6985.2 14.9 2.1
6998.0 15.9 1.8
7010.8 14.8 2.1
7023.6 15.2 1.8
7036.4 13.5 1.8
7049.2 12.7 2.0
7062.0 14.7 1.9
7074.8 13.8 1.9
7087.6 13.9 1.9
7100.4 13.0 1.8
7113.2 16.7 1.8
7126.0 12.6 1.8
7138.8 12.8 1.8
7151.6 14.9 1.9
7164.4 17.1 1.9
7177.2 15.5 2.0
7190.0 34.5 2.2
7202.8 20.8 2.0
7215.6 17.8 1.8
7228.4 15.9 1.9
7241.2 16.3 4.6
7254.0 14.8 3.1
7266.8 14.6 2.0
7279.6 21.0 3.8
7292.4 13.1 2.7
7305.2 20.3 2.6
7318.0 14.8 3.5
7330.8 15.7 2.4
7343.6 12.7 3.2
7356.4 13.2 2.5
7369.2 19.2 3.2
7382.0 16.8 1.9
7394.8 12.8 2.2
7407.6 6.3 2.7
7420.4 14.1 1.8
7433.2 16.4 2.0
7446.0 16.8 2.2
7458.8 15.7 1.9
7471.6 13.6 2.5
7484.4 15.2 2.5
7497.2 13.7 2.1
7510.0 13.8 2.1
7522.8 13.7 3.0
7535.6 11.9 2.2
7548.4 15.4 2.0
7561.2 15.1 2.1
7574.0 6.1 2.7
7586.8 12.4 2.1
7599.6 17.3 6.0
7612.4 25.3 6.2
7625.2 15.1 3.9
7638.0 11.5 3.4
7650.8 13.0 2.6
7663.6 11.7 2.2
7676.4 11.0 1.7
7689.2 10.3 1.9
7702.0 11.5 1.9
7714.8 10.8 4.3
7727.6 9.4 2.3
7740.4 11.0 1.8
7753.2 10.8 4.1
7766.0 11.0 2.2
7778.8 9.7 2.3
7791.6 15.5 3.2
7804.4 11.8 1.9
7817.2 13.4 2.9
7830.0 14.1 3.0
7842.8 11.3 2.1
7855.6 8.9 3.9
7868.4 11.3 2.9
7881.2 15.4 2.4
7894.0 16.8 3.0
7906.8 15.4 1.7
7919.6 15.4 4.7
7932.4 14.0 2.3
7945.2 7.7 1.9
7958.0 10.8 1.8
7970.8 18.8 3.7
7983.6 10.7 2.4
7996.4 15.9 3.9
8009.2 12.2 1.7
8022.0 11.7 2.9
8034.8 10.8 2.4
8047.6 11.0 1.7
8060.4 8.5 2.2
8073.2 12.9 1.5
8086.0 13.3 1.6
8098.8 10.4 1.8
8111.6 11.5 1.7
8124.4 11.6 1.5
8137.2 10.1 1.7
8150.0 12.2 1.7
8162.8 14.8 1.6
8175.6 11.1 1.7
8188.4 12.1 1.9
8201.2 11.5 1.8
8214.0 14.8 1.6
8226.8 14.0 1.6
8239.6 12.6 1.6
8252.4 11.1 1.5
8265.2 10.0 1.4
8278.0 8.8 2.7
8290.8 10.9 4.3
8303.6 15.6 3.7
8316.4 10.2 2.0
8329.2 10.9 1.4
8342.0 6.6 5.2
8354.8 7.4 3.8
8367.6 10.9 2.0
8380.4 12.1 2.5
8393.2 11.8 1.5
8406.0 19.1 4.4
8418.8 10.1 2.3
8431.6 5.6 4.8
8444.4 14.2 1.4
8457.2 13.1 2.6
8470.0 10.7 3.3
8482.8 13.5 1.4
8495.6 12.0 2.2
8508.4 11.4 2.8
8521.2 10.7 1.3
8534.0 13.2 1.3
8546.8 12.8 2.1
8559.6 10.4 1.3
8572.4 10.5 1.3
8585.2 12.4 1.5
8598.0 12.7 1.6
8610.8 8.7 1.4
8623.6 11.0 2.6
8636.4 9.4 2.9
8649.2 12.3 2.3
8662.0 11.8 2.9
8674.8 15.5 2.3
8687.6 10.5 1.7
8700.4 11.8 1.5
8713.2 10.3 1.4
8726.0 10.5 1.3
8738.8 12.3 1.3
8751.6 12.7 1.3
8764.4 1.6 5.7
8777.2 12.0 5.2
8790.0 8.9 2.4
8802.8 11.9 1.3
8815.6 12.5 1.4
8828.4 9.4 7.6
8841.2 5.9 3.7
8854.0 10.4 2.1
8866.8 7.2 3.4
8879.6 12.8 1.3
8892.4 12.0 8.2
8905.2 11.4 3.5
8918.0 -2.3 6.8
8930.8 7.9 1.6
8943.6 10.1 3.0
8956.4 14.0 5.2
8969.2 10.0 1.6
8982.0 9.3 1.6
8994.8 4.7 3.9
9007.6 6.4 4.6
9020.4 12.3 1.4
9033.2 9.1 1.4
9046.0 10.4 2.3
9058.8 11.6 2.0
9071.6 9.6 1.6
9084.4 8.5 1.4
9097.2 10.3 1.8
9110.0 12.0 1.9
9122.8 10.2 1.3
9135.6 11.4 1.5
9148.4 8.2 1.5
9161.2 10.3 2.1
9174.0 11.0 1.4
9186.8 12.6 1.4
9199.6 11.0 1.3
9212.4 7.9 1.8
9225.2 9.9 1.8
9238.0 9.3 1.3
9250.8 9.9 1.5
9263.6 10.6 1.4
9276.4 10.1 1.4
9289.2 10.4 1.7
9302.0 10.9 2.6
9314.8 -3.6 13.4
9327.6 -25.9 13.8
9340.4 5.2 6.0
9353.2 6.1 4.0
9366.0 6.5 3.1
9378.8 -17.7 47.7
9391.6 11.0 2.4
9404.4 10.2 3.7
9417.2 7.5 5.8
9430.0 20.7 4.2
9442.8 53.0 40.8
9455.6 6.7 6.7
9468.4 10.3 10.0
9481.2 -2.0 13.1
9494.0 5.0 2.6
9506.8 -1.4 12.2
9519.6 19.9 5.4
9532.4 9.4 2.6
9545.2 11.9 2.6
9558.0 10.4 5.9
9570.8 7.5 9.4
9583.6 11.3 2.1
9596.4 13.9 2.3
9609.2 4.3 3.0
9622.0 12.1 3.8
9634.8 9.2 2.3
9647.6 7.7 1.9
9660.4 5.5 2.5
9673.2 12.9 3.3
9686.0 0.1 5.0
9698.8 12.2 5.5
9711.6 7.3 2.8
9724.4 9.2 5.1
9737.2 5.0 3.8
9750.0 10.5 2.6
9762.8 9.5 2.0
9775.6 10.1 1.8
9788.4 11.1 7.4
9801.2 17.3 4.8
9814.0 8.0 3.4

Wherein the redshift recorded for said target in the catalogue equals 0.10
